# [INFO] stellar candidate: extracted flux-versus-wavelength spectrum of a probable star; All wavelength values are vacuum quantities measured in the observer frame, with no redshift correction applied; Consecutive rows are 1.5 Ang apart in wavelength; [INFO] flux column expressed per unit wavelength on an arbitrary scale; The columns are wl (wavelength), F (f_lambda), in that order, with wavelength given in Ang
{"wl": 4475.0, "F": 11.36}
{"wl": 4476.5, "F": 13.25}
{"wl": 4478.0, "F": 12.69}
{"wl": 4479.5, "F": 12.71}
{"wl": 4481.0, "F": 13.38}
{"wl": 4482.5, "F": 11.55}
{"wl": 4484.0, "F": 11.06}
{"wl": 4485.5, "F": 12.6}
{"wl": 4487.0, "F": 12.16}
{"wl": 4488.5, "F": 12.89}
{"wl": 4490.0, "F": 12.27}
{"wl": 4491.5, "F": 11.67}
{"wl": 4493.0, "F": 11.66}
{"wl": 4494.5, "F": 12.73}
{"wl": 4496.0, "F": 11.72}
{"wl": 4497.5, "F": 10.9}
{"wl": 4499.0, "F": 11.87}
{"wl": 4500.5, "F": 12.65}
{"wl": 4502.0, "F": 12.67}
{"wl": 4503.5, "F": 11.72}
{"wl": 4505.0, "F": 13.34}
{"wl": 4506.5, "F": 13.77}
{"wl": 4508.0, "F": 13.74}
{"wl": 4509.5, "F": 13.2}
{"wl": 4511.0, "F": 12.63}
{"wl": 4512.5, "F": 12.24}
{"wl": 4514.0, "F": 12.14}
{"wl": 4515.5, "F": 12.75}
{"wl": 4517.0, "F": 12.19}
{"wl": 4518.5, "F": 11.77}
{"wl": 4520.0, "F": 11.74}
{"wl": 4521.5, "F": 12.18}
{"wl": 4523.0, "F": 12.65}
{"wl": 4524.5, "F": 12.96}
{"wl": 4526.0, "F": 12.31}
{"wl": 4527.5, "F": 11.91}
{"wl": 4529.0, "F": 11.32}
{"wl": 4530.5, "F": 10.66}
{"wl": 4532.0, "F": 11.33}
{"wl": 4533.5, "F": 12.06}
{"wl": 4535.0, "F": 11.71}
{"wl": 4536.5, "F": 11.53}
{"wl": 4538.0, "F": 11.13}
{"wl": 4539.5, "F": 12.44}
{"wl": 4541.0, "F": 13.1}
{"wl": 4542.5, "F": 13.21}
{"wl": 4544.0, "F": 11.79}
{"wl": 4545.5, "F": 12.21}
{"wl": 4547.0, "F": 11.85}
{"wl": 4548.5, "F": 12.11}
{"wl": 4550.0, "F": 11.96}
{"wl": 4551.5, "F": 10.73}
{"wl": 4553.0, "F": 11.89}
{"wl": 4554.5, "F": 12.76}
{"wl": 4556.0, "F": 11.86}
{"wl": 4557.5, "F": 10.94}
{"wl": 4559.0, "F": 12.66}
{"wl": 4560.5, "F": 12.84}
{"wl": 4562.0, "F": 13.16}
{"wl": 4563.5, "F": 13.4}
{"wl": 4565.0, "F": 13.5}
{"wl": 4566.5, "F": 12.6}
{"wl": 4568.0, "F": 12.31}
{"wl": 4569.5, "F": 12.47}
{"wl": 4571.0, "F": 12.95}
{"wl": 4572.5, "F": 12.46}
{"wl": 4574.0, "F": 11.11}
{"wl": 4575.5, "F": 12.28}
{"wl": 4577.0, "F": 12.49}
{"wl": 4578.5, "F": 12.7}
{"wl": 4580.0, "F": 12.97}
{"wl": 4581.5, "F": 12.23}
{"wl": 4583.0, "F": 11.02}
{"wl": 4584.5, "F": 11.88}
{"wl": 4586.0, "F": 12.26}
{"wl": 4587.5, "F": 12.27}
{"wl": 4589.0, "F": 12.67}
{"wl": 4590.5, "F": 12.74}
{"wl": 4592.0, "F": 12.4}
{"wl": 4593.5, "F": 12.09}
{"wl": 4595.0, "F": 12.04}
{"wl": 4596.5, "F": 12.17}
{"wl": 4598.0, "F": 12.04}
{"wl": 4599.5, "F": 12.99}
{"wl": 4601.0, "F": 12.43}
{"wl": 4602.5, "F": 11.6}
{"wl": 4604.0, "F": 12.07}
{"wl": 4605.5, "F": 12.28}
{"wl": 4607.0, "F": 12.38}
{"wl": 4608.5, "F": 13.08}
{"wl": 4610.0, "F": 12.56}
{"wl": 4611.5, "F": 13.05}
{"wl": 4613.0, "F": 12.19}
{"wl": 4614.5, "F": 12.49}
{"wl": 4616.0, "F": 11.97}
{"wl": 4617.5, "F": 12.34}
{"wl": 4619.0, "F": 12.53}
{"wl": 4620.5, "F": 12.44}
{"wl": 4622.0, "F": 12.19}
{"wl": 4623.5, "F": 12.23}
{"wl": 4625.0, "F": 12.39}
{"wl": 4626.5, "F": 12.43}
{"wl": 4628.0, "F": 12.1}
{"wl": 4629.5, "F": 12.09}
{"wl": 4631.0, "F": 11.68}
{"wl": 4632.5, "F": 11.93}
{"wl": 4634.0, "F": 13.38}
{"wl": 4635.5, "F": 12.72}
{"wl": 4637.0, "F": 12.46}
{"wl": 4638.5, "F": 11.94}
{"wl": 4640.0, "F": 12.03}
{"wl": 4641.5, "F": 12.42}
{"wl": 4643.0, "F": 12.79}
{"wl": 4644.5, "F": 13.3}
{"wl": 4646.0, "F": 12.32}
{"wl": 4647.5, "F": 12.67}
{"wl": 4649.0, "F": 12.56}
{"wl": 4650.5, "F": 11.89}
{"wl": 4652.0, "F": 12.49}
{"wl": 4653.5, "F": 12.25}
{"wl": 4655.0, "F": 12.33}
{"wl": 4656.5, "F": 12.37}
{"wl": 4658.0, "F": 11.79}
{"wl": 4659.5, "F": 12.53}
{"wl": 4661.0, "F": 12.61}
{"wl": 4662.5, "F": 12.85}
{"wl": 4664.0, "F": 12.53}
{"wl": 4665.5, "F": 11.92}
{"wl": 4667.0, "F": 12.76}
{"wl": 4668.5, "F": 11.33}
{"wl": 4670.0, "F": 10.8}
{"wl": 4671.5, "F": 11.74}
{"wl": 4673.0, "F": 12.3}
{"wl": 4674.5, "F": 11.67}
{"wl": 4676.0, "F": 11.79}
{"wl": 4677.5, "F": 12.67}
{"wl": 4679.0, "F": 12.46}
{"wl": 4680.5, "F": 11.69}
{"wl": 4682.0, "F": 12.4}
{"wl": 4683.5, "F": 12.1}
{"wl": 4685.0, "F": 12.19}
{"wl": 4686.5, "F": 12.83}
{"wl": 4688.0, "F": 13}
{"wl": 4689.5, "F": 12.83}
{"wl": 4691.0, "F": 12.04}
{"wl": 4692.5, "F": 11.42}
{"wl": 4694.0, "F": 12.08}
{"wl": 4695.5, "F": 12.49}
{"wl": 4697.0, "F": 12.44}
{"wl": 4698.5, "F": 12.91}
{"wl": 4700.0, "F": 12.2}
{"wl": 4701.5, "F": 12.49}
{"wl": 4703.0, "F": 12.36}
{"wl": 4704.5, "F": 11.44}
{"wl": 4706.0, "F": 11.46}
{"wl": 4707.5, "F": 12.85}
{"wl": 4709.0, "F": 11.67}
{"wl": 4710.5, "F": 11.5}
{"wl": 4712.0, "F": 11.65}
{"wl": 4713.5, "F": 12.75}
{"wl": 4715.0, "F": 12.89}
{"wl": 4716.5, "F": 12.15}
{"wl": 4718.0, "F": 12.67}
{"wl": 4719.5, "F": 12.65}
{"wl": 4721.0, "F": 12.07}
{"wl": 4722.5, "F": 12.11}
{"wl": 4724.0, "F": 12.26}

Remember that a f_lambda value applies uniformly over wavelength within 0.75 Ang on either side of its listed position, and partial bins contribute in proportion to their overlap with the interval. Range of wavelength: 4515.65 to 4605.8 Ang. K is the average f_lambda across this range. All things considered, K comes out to 12.2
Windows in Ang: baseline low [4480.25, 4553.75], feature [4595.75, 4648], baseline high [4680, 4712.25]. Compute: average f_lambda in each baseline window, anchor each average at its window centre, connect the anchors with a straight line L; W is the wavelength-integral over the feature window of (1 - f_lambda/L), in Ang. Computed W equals -0.89 Ang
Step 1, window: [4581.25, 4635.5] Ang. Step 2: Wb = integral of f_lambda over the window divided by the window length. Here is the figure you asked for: 12.3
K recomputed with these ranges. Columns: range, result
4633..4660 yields 12.5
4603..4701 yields 12.3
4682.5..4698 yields 12.4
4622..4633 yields 12.1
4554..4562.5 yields 12.3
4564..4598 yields 12.3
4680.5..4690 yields 12.5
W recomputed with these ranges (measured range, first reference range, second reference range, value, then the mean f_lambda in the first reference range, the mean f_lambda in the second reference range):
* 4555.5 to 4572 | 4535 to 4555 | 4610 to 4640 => -0.7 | 12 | 12.3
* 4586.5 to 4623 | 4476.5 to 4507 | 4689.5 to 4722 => -0.3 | 12.3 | 12.2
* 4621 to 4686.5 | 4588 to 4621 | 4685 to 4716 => 0.3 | 12.4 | 12.3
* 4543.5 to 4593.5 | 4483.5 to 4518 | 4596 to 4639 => 0.3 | 12.4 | 12.4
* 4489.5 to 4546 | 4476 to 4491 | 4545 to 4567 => 0.7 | 12.4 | 12.3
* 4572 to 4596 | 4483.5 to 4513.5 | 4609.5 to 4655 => 0.3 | 12.4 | 12.4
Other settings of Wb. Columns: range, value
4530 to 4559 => 11.9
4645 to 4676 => 12.2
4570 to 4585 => 12.2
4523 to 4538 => 11.8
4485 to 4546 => 12.2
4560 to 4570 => 12.9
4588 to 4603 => 12.3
